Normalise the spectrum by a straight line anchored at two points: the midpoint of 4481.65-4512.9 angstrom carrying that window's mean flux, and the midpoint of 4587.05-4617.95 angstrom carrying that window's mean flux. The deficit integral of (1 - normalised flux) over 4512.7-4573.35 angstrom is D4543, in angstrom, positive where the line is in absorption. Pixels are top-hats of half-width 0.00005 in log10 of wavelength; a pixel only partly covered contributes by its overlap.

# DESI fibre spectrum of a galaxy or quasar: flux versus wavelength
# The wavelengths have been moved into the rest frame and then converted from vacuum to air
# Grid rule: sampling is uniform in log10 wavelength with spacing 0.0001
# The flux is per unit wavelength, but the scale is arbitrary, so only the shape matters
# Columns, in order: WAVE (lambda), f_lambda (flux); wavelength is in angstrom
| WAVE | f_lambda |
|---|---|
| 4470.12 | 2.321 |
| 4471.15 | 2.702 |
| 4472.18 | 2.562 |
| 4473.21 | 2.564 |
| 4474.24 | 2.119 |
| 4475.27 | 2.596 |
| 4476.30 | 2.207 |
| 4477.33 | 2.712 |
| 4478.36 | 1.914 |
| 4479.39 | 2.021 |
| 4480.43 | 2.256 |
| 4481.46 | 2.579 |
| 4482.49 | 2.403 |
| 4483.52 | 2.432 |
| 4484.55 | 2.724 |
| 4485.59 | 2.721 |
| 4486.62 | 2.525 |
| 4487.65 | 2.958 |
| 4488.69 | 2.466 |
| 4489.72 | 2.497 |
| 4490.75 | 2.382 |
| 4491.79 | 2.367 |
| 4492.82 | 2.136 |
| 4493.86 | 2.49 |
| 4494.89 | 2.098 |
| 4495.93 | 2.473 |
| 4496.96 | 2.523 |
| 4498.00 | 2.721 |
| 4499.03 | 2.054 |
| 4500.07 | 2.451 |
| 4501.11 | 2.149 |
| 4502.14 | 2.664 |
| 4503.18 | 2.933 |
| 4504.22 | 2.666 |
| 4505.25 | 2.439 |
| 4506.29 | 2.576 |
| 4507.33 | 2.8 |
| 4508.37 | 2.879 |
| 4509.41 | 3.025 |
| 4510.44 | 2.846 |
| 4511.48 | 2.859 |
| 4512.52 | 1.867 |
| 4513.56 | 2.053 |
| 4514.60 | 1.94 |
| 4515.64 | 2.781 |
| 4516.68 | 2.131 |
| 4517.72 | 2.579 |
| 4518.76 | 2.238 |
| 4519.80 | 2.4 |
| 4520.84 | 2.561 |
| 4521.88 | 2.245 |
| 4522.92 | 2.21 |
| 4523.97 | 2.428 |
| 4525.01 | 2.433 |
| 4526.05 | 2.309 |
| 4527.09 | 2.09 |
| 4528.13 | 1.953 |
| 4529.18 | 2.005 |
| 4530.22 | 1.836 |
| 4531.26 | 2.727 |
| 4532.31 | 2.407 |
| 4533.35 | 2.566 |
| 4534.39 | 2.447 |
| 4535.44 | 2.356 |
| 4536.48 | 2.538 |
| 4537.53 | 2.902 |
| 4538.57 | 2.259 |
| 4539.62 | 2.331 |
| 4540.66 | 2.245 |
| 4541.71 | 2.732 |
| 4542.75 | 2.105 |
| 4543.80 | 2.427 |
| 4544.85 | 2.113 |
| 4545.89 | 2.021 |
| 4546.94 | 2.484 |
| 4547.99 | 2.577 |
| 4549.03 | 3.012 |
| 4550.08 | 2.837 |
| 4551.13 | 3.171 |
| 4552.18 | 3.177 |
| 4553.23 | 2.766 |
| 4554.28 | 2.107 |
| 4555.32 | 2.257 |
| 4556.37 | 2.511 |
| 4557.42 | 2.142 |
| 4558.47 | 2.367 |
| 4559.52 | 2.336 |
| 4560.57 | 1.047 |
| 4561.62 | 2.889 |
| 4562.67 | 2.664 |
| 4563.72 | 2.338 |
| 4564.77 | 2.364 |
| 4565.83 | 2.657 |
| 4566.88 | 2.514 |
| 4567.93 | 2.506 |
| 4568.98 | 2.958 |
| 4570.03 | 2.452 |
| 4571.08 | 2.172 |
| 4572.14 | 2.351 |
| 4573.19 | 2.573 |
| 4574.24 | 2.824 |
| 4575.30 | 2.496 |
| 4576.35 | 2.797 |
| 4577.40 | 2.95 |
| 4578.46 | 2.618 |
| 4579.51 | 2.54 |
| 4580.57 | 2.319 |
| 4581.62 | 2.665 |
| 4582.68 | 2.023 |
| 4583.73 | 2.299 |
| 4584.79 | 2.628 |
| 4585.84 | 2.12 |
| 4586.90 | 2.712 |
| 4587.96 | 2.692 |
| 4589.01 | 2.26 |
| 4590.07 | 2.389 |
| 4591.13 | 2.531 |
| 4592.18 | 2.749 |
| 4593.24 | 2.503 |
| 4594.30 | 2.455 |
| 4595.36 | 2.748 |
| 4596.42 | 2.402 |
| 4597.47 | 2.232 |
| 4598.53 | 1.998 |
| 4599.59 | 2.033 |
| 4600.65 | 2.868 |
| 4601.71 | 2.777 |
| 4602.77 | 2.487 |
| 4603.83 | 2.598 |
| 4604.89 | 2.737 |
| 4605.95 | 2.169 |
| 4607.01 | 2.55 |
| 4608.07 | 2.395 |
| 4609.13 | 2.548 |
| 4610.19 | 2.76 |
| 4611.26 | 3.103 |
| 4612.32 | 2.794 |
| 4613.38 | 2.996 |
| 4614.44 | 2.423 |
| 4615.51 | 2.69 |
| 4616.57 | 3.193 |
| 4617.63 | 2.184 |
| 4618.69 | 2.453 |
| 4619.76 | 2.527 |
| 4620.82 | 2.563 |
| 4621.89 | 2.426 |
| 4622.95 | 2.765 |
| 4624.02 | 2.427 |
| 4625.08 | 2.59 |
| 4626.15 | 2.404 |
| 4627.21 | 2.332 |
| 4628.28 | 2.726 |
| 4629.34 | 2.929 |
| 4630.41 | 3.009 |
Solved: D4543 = 3.5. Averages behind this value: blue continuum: 2.54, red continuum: 2.57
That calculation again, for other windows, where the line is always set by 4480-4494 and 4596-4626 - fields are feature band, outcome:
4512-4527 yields 1.3 angstrom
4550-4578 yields 0.1 angstrom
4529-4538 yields 0.3 angstrom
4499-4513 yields -0.6 angstrom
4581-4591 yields 0.5 angstrom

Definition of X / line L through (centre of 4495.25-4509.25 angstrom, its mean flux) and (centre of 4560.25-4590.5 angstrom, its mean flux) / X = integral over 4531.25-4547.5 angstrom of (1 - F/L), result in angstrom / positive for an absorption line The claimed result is 0.8 angstrom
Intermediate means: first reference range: 2.57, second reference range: 2.49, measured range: 2.41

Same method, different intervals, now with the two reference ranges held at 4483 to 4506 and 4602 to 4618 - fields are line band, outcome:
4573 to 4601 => 1.3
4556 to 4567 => 1.0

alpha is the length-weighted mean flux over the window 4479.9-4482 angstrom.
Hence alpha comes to 2.41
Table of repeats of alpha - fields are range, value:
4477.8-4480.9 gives 2.07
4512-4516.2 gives 2.16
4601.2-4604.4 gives 2.62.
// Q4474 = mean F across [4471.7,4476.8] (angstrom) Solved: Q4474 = 2.41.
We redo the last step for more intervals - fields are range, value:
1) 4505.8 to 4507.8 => 2.68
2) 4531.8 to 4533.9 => 2.5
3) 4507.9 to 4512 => 2.91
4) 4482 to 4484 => 2.42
